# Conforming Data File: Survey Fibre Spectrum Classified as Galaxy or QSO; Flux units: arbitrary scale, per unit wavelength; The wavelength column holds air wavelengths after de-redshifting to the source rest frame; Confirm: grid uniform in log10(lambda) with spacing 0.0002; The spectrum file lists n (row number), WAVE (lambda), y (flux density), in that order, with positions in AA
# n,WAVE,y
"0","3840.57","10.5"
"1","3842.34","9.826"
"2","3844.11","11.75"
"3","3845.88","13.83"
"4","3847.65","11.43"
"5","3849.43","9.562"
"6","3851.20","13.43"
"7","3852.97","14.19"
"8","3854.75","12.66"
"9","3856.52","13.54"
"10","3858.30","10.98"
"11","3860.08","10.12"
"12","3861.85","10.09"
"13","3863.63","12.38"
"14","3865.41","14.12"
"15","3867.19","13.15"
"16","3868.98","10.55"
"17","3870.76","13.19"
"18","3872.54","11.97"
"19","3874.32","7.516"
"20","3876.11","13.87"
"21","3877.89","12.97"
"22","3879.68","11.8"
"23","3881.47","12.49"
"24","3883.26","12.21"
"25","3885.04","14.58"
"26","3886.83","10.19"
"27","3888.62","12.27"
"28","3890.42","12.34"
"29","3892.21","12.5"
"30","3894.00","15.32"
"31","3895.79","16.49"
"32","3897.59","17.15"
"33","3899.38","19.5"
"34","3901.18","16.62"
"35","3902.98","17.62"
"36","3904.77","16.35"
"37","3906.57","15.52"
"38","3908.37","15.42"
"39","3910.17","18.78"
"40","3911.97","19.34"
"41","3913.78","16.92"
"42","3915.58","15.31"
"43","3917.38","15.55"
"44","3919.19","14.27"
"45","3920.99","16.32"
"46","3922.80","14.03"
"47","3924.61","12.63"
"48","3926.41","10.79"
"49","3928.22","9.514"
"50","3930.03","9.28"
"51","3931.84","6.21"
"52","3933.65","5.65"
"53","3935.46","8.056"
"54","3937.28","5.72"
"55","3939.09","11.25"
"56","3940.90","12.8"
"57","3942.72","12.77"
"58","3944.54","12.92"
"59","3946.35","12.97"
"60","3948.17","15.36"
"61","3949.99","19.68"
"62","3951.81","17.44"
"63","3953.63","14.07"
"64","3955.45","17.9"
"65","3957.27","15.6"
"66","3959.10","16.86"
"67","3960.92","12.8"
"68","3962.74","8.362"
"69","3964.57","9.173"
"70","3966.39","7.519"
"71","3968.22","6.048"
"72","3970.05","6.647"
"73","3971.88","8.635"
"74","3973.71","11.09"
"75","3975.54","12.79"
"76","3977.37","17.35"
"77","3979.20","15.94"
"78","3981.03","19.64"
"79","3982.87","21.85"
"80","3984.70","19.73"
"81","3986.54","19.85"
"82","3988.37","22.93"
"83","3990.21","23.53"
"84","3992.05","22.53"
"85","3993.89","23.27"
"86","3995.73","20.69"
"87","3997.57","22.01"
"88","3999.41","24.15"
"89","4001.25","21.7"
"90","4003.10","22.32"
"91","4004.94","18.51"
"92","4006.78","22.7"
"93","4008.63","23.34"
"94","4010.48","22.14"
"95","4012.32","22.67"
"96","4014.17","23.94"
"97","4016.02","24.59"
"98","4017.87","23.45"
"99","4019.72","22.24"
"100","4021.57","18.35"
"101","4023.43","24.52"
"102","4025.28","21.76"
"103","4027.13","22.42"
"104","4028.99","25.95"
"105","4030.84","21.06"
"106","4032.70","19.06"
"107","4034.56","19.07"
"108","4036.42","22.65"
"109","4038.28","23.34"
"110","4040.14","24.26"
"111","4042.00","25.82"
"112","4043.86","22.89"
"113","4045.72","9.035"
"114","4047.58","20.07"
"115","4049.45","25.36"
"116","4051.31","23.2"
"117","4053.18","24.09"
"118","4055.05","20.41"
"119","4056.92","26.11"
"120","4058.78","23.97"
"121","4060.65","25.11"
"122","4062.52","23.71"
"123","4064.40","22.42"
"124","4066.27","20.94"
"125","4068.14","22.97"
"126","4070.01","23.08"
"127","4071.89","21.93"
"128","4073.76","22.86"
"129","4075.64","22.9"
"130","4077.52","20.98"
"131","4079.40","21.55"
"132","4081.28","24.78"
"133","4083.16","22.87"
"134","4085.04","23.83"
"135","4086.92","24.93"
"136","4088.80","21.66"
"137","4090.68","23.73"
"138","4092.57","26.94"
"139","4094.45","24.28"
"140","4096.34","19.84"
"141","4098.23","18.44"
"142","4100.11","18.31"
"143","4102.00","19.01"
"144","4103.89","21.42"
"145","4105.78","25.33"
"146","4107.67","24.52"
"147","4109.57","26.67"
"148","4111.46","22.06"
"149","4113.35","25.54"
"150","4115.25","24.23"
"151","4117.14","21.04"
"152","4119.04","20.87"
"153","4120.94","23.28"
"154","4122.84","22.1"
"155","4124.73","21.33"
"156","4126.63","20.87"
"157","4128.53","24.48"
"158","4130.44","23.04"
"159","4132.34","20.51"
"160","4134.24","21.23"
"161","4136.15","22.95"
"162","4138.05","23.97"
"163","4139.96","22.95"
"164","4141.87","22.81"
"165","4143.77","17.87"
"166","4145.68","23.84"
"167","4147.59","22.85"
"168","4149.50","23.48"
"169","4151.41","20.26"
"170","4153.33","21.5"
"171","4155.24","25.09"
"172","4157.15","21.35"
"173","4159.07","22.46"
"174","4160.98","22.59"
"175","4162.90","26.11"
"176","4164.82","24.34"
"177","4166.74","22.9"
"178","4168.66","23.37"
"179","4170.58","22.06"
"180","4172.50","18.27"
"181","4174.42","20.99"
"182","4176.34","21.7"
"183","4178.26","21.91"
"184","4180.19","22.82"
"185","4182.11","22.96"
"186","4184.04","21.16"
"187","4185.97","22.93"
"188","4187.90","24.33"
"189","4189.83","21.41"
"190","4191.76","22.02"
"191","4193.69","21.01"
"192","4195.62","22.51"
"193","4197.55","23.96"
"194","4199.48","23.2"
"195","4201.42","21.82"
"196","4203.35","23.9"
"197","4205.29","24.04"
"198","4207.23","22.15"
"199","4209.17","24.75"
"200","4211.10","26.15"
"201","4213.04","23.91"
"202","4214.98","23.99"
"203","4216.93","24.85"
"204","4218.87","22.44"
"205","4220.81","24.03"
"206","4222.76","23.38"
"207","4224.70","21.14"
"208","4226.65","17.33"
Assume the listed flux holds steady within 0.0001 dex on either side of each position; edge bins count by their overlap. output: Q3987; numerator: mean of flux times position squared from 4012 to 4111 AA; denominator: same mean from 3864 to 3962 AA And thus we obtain 1.78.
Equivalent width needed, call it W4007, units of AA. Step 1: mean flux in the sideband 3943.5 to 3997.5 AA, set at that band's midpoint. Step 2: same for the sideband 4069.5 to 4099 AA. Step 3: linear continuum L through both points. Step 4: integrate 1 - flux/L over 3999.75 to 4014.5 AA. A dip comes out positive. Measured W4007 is -3.41 AA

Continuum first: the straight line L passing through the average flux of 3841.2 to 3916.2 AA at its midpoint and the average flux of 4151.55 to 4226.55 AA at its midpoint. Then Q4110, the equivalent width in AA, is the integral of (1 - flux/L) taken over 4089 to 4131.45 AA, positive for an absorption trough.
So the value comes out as -4.5 AA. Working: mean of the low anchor 13.6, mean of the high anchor 22.8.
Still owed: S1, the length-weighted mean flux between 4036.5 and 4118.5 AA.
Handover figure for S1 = 22.7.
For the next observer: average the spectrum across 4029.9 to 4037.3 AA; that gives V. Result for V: 20.5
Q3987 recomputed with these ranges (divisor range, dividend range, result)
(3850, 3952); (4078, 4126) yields 1.90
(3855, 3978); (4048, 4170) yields 1.94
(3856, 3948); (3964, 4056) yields 1.62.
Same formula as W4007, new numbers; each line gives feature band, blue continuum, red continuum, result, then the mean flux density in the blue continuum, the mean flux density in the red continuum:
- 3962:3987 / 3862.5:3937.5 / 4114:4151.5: 4.86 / 13.3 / 22.3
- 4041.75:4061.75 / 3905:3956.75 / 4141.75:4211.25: -4.77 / 13.5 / 22.6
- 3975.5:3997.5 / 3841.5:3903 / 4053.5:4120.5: -2.63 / 12.9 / 22.8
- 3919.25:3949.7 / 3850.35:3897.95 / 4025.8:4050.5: 8.88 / 12.6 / 21.6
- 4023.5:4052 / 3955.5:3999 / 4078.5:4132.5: -3.95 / 16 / 22.7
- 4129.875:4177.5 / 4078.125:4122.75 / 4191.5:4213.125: 1.52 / 22.8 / 23.3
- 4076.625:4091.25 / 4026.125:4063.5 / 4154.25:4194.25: -0.41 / 22.4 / 22.5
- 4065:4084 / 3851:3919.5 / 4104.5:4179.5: -2.00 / 13.9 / 22.6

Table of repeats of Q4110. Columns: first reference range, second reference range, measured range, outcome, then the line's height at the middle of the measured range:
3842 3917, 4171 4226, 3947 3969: 3.31 AA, 15.9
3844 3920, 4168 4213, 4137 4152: -0.72 AA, 21.3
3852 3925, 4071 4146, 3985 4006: -4.35 AA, 18.1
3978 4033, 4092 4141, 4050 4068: -0.95 AA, 22.2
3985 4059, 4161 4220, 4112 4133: 0.13 AA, 22.6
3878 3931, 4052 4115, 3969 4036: -3.99 AA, 19.1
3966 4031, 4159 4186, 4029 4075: -3.85 AA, 20.6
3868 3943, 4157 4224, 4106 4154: -4.12 AA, 20.9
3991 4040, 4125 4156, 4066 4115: -1.08 AA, 22.3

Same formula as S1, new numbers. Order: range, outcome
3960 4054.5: 19.6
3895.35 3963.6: 14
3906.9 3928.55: 15.1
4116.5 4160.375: 22.2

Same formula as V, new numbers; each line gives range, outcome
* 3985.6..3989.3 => 21.4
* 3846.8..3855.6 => 12.2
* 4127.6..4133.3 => 22.7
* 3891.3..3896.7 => 14.8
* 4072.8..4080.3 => 22.1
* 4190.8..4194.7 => 21.5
